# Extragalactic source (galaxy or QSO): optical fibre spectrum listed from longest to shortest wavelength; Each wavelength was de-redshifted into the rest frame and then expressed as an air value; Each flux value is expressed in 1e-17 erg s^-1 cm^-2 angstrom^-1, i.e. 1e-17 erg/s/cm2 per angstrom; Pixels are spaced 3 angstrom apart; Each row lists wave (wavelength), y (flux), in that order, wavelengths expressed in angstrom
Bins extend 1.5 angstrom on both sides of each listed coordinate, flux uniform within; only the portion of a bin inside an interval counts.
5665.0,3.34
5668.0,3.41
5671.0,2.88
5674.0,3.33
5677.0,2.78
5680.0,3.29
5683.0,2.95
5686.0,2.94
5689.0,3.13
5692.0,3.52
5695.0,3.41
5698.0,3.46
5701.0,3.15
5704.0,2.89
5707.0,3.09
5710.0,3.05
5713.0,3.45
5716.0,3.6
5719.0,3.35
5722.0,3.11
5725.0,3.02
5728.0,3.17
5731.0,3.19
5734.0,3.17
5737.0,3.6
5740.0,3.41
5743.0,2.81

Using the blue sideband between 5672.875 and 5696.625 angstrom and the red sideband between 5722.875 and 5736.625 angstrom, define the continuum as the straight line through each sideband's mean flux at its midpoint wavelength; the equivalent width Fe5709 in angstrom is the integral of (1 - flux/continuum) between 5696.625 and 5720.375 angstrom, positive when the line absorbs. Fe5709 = -0.6 angstrom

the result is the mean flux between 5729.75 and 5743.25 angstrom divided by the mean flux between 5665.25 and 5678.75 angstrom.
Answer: 1.05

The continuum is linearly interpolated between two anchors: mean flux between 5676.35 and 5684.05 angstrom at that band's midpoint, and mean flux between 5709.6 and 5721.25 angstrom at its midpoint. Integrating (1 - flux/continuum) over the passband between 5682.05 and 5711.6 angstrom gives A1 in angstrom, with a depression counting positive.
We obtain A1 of 0.27 angstrom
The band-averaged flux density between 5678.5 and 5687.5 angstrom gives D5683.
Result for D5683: 3.06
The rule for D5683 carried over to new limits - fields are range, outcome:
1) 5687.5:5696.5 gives 3.35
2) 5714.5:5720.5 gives 3.48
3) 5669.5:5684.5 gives 3.05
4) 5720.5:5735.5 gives 3.13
